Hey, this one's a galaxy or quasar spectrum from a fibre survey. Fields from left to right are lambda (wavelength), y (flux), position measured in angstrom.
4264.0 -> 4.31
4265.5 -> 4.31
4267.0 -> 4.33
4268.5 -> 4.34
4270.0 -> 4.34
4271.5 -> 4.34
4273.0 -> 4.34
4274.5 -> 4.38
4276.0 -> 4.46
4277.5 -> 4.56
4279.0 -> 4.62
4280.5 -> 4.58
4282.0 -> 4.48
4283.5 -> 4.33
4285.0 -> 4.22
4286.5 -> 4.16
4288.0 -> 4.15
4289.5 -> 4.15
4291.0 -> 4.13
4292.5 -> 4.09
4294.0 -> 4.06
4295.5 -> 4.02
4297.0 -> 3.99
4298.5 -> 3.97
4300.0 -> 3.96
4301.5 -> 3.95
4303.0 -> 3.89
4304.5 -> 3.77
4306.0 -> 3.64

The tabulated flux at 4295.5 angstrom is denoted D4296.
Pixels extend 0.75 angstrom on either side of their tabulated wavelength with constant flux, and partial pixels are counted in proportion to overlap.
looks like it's 4.02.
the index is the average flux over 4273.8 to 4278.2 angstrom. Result 4.47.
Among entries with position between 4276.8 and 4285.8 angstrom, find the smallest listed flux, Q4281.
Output 4.22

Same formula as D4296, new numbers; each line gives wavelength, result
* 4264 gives 4.31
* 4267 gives 4.33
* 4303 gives 3.89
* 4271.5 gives 4.34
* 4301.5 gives 3.95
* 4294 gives 4.06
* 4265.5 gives 4.31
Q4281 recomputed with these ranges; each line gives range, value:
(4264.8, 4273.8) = 4.31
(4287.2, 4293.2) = 4.09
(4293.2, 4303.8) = 3.89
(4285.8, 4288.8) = 4.15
